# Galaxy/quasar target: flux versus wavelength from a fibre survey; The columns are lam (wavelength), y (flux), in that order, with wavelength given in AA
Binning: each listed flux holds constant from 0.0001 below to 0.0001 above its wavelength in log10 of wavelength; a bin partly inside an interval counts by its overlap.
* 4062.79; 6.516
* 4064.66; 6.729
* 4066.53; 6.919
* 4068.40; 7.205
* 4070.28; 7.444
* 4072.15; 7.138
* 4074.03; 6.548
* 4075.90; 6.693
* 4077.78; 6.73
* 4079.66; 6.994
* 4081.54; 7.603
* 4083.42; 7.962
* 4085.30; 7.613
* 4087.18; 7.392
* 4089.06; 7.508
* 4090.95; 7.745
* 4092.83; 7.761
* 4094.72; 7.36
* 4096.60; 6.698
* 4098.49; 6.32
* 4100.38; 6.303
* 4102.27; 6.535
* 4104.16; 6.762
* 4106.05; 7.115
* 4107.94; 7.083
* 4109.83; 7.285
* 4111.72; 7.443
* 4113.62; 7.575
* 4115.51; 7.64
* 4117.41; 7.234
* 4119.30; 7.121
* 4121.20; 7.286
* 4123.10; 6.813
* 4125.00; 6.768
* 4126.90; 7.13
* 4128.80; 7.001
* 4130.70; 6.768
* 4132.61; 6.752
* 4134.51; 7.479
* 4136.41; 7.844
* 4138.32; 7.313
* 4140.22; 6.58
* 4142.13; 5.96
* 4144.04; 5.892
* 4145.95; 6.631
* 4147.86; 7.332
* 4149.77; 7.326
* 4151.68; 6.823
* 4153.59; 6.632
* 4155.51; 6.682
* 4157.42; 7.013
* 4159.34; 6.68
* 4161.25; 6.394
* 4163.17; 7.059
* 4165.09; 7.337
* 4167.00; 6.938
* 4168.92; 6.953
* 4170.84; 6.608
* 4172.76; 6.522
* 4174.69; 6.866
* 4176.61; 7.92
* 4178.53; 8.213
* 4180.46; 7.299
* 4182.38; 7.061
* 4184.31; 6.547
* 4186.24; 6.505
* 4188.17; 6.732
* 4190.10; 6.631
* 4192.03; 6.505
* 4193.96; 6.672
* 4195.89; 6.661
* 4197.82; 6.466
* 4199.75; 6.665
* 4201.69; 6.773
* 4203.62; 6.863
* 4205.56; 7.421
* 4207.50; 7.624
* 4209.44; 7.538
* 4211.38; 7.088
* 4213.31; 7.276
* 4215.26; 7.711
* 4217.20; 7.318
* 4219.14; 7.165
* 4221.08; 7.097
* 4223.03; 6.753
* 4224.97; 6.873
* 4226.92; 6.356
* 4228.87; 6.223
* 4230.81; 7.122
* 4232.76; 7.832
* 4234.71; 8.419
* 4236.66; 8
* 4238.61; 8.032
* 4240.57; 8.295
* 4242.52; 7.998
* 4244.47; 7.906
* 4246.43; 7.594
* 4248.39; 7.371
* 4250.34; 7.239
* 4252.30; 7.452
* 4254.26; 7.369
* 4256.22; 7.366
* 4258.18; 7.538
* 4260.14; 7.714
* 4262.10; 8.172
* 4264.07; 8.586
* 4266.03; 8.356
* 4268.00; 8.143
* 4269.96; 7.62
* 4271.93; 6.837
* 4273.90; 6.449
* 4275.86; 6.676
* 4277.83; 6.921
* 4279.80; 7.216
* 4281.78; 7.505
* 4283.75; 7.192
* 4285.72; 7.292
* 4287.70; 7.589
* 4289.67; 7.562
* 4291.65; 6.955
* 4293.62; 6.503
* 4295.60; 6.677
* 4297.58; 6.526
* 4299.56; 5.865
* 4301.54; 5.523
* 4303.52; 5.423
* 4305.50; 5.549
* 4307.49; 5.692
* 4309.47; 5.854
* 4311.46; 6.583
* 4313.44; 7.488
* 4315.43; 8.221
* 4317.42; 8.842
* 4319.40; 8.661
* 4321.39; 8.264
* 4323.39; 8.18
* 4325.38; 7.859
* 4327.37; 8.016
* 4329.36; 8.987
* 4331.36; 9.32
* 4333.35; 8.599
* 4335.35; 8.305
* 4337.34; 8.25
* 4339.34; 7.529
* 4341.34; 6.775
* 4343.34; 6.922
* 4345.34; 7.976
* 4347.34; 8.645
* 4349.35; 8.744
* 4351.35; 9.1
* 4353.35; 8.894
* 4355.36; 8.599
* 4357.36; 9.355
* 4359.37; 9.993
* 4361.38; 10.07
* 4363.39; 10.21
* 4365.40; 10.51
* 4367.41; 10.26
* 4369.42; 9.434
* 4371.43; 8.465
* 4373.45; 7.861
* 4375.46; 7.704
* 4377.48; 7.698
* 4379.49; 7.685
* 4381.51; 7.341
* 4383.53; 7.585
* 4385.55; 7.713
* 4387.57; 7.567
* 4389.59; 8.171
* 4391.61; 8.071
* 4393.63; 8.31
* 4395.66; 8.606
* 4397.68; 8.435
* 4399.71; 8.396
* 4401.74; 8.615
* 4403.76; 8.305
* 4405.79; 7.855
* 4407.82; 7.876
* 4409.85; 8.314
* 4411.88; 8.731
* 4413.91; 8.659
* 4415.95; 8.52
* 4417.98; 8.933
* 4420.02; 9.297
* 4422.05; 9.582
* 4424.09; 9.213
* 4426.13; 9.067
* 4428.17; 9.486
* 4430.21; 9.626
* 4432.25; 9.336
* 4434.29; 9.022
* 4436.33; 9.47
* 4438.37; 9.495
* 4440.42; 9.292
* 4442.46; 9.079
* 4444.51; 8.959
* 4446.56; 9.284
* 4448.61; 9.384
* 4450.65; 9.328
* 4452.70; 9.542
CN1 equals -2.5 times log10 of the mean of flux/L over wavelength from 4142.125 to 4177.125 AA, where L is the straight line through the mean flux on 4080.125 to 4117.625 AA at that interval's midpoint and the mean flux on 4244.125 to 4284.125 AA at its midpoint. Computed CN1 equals 0.08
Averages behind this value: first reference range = 7.24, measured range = 6.83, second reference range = 7.48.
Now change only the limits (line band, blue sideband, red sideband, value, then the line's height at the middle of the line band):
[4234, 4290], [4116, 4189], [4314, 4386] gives 0.03 mag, 7.82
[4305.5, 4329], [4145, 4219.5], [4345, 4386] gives 0.10 mag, 8.31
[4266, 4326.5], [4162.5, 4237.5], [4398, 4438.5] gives 0.11 mag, 7.86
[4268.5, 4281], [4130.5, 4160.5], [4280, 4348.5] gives 0.04 mag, 7.26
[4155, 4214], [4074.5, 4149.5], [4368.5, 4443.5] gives 0.07 mag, 7.44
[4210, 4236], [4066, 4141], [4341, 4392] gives 0.09 mag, 7.78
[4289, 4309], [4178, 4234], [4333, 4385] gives 0.27 mag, 7.94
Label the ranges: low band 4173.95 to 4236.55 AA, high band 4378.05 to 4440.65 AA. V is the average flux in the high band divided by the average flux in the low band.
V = 1.2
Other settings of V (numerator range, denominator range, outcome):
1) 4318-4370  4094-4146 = 1.26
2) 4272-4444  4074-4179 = 1.15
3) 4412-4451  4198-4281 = 1.24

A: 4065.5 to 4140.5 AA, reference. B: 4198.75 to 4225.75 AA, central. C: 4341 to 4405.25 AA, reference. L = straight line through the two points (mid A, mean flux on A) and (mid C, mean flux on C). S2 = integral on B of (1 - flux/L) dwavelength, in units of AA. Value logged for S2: 1.9 AA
